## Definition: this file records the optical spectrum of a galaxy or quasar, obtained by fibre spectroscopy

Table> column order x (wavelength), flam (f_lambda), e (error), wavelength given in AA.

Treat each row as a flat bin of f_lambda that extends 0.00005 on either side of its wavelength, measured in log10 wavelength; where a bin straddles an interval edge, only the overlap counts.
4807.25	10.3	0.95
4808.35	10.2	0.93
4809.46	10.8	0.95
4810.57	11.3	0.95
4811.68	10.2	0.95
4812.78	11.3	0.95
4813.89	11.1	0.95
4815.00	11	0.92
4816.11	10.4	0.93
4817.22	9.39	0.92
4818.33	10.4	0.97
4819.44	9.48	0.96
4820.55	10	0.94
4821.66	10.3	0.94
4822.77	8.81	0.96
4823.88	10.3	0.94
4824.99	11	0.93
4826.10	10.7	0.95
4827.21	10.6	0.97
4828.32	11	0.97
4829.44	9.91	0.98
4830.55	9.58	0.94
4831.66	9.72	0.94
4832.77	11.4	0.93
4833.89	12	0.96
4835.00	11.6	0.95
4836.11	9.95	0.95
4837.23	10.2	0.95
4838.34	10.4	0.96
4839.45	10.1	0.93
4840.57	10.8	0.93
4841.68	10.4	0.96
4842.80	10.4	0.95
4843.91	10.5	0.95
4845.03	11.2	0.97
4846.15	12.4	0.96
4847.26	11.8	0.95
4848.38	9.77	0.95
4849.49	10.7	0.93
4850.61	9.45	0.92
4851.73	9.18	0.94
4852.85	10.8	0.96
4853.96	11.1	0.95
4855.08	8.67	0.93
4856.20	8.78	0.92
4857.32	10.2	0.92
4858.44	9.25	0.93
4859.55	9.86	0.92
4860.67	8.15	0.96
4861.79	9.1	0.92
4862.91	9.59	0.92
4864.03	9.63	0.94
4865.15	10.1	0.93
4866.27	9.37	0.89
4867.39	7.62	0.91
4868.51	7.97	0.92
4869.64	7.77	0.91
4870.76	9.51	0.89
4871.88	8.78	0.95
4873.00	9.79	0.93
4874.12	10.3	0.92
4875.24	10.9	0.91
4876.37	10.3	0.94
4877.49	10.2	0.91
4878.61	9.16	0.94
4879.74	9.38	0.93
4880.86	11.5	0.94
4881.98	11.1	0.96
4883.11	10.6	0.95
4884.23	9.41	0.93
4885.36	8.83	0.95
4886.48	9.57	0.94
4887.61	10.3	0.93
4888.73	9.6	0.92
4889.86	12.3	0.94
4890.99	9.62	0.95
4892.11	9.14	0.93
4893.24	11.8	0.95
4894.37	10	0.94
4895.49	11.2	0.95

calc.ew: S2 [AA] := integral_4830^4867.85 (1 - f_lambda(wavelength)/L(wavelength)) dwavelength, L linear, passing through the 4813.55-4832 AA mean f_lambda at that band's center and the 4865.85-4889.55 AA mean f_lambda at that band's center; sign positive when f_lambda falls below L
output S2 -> -0.6 AA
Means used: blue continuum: 10.2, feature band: 10.1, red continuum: 9.65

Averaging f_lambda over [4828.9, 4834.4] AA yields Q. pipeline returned 10.5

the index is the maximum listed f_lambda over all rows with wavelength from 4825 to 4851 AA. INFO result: 12.4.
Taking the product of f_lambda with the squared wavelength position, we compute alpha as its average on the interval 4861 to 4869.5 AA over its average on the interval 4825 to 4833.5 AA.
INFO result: 0.87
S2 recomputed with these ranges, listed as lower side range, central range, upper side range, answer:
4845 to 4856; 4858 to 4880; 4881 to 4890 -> 2.0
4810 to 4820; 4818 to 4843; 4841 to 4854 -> 0.4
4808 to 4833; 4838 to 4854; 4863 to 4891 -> -0.8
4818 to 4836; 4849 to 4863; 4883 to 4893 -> 0.8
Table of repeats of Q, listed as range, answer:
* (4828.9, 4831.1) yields 9.75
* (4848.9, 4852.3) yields 9.77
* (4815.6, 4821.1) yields 9.93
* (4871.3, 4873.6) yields 9.33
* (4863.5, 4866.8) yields 9.71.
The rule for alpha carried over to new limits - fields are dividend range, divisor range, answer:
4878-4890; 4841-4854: 0.96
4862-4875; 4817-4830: 0.92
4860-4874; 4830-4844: 0.86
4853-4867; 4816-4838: 0.93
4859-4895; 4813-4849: 0.94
